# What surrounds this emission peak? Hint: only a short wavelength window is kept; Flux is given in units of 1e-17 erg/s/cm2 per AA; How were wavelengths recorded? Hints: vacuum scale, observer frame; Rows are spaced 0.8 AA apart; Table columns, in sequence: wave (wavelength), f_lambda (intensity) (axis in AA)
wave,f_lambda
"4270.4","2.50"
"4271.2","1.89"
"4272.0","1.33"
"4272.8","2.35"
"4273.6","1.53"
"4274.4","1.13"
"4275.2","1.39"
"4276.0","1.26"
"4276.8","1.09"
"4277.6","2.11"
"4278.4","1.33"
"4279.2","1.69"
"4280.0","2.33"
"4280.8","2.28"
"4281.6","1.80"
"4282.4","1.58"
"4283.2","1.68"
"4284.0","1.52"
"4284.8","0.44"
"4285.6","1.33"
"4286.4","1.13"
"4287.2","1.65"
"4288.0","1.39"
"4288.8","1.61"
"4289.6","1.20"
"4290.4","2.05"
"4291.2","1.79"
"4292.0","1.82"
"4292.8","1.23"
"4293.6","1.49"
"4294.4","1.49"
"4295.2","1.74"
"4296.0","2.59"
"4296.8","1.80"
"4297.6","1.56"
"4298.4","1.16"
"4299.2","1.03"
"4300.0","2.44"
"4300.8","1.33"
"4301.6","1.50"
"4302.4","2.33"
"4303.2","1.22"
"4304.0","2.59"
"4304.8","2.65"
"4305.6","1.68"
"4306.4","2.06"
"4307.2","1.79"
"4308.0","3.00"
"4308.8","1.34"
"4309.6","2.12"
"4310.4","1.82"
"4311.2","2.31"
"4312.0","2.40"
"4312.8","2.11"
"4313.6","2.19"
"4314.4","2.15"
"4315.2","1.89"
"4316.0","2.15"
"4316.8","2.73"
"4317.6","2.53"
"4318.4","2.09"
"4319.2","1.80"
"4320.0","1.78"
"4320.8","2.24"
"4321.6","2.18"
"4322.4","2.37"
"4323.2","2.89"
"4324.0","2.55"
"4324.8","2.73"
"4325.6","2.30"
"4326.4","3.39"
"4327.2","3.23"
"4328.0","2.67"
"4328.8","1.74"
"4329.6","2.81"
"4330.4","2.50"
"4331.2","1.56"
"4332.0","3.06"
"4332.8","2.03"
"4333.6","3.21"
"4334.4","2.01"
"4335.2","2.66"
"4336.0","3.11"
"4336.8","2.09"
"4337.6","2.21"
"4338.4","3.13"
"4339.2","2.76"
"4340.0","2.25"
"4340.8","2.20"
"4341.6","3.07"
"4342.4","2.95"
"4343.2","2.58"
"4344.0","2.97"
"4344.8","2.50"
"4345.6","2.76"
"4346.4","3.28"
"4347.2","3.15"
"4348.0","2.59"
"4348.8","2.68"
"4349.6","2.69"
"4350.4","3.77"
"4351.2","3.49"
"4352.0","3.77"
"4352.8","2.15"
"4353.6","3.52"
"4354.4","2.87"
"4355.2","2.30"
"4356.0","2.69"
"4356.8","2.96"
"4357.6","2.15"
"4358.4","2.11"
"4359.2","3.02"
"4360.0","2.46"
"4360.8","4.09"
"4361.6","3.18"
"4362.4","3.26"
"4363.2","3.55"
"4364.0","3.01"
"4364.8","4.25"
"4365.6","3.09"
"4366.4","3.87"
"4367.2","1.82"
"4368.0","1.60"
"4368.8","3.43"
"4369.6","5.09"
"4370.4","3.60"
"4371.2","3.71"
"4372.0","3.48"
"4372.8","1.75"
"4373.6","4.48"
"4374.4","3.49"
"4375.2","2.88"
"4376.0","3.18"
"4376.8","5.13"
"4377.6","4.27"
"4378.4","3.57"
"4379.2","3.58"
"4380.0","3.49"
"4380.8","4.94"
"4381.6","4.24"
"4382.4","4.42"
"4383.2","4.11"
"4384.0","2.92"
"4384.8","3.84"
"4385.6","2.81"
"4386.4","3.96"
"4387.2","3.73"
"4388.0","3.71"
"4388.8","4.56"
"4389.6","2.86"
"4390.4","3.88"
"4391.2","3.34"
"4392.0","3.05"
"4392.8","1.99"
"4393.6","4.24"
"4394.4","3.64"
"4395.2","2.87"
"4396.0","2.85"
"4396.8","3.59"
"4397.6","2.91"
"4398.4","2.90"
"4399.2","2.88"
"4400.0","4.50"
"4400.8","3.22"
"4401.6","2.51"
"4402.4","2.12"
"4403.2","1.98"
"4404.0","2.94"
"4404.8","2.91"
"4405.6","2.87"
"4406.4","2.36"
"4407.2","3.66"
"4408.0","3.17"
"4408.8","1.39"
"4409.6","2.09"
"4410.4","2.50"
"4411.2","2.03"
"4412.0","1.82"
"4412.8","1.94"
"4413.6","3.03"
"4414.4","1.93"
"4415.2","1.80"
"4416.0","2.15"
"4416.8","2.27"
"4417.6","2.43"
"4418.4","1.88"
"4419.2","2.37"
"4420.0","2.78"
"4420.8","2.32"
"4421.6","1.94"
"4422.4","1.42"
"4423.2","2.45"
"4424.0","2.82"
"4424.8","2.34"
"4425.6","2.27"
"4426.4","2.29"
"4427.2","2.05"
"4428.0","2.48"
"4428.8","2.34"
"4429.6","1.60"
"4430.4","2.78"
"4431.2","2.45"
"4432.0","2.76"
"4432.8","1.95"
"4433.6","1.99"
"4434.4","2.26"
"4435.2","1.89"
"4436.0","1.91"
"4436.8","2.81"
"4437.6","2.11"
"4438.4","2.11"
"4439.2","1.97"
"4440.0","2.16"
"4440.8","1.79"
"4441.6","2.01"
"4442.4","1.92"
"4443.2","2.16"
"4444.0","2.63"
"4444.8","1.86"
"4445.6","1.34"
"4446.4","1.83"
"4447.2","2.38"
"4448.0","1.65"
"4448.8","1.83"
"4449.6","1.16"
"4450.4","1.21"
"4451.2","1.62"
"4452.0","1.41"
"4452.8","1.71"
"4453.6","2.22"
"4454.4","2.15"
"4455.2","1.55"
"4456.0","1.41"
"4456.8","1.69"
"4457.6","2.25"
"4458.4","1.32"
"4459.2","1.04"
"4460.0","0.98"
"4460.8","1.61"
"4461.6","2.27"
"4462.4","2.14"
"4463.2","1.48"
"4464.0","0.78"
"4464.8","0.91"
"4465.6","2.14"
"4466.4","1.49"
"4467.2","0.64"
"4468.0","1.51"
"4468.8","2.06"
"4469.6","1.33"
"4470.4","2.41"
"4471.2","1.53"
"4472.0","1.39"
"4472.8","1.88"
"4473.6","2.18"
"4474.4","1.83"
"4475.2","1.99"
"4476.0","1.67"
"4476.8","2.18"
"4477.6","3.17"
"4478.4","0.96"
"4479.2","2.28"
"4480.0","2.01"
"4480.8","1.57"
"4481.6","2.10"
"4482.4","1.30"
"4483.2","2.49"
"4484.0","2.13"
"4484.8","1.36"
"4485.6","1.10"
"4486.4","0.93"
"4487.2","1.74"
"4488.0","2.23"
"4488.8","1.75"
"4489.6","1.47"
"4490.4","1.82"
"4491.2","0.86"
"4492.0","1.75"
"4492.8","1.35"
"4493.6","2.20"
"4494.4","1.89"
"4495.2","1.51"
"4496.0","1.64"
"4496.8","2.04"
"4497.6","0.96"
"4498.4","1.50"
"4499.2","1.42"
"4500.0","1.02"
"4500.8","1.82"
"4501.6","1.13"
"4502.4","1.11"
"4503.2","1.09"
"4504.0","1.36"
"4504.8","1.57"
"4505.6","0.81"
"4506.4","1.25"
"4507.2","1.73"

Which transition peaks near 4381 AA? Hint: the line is C IV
